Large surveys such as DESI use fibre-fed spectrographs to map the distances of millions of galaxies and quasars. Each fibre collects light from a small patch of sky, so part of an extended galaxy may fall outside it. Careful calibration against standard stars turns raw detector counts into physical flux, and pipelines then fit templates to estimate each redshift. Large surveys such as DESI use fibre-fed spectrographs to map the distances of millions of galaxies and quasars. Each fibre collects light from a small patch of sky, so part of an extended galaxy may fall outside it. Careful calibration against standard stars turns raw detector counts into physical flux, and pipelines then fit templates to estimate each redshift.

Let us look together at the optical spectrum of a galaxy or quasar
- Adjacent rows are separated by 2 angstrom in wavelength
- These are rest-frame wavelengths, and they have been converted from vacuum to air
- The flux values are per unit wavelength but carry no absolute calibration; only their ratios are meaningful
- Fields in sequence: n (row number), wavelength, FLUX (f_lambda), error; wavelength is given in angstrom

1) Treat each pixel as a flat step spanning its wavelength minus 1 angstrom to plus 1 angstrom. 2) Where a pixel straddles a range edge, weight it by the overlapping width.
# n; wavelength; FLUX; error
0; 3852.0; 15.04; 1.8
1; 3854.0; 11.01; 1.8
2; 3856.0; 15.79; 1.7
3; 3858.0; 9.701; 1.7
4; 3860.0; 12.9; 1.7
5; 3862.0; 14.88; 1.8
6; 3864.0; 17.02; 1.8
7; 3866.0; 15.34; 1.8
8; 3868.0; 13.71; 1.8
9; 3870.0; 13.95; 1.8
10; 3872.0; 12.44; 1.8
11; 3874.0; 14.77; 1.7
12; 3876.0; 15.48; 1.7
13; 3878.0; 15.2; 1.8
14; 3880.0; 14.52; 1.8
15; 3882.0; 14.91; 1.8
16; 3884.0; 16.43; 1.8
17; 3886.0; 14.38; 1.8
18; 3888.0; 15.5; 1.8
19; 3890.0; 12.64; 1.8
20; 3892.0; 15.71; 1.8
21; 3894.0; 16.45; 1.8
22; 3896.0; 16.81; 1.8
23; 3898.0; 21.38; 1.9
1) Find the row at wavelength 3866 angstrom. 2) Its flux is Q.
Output 15.34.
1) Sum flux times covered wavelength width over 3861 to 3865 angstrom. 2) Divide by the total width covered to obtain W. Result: 15.9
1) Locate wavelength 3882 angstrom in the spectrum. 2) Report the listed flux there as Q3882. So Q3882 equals 14.91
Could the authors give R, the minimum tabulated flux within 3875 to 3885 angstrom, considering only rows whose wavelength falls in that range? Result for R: 14.52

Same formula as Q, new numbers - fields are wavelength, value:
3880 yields 14.52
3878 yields 15.2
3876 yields 15.48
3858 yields 9.701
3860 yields 12.9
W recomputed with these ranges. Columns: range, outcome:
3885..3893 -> 14.6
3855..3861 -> 12.8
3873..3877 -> 15.1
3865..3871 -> 14.3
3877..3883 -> 14.9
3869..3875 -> 13.7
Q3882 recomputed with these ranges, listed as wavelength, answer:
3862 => 14.88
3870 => 13.95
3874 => 14.77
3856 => 15.79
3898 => 21.38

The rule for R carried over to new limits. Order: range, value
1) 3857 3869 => 9.701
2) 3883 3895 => 12.64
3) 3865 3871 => 13.71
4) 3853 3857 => 11.01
